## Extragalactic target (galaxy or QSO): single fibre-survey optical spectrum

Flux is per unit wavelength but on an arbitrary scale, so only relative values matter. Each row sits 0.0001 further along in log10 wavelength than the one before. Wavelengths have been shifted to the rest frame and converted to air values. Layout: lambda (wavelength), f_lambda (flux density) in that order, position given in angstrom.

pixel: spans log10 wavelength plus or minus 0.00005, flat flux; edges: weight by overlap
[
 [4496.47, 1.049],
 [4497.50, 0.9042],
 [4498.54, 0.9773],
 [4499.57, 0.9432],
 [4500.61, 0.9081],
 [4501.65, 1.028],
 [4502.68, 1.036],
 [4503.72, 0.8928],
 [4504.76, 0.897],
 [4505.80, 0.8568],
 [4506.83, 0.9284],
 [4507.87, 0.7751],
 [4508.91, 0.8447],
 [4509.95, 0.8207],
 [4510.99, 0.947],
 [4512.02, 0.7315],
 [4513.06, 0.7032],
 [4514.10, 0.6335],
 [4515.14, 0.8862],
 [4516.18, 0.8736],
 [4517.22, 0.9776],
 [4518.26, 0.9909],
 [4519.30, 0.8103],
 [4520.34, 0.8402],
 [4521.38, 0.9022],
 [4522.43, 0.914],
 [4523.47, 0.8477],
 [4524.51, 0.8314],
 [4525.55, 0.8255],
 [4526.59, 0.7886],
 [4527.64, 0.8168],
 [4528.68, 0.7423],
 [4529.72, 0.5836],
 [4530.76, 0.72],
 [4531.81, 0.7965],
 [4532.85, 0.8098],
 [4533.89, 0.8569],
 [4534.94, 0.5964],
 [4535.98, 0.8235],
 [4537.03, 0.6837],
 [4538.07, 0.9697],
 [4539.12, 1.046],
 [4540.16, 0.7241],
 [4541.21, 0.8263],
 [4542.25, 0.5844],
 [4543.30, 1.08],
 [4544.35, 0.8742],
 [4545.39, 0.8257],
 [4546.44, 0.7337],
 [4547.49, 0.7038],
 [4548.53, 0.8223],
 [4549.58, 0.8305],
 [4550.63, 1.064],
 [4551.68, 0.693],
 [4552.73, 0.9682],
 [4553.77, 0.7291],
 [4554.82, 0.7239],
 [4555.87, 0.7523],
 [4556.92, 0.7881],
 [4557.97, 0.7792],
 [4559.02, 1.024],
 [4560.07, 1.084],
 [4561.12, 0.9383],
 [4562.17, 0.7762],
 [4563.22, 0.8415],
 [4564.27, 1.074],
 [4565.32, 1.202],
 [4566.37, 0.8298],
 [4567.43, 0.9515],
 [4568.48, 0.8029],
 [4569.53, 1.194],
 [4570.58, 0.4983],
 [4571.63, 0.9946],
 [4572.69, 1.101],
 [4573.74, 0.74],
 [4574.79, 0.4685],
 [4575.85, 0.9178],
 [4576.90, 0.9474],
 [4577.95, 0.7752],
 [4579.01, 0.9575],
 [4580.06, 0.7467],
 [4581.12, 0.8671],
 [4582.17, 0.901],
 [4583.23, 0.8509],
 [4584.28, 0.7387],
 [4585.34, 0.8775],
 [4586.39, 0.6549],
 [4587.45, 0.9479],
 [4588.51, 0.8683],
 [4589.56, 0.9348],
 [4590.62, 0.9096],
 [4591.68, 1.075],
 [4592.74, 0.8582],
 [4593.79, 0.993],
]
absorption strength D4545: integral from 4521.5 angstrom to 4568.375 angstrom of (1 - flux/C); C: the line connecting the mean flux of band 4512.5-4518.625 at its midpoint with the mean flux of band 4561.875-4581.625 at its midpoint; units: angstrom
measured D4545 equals 1.2 angstrom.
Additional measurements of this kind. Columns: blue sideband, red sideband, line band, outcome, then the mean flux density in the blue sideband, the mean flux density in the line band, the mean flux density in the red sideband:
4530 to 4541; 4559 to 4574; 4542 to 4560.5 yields 0.6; 0.798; 0.839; 0.937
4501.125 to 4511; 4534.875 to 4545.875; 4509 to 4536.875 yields 1.8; 0.9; 0.809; 0.831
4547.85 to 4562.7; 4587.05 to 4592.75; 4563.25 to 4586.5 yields 0.7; 0.854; 0.871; 0.938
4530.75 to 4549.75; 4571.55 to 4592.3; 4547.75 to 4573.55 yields -1.8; 0.807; 0.89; 0.861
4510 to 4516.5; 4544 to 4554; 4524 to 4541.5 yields 0.5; 0.796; 0.79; 0.827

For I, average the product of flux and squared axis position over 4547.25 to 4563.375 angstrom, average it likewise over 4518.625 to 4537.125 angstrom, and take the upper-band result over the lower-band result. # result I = 1.08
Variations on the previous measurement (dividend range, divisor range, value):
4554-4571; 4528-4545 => 1.13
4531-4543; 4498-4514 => 0.92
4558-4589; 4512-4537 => 1.12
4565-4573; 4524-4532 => 1.25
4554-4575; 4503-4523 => 1.05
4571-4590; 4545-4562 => 1.02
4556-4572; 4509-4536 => 1.15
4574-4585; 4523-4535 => 1.08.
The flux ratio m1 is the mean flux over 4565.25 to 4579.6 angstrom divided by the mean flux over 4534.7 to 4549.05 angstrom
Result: 1.1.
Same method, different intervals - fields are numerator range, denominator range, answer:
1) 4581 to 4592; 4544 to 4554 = 1.05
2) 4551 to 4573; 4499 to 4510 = 0.98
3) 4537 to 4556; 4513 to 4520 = 0.98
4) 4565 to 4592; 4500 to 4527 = 1.01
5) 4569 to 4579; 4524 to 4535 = 1.11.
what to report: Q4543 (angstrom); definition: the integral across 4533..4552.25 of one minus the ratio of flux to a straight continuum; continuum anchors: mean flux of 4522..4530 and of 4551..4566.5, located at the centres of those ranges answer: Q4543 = 0.53 angstrom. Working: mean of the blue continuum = 0.799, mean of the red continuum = 0.884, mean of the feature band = 0.819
